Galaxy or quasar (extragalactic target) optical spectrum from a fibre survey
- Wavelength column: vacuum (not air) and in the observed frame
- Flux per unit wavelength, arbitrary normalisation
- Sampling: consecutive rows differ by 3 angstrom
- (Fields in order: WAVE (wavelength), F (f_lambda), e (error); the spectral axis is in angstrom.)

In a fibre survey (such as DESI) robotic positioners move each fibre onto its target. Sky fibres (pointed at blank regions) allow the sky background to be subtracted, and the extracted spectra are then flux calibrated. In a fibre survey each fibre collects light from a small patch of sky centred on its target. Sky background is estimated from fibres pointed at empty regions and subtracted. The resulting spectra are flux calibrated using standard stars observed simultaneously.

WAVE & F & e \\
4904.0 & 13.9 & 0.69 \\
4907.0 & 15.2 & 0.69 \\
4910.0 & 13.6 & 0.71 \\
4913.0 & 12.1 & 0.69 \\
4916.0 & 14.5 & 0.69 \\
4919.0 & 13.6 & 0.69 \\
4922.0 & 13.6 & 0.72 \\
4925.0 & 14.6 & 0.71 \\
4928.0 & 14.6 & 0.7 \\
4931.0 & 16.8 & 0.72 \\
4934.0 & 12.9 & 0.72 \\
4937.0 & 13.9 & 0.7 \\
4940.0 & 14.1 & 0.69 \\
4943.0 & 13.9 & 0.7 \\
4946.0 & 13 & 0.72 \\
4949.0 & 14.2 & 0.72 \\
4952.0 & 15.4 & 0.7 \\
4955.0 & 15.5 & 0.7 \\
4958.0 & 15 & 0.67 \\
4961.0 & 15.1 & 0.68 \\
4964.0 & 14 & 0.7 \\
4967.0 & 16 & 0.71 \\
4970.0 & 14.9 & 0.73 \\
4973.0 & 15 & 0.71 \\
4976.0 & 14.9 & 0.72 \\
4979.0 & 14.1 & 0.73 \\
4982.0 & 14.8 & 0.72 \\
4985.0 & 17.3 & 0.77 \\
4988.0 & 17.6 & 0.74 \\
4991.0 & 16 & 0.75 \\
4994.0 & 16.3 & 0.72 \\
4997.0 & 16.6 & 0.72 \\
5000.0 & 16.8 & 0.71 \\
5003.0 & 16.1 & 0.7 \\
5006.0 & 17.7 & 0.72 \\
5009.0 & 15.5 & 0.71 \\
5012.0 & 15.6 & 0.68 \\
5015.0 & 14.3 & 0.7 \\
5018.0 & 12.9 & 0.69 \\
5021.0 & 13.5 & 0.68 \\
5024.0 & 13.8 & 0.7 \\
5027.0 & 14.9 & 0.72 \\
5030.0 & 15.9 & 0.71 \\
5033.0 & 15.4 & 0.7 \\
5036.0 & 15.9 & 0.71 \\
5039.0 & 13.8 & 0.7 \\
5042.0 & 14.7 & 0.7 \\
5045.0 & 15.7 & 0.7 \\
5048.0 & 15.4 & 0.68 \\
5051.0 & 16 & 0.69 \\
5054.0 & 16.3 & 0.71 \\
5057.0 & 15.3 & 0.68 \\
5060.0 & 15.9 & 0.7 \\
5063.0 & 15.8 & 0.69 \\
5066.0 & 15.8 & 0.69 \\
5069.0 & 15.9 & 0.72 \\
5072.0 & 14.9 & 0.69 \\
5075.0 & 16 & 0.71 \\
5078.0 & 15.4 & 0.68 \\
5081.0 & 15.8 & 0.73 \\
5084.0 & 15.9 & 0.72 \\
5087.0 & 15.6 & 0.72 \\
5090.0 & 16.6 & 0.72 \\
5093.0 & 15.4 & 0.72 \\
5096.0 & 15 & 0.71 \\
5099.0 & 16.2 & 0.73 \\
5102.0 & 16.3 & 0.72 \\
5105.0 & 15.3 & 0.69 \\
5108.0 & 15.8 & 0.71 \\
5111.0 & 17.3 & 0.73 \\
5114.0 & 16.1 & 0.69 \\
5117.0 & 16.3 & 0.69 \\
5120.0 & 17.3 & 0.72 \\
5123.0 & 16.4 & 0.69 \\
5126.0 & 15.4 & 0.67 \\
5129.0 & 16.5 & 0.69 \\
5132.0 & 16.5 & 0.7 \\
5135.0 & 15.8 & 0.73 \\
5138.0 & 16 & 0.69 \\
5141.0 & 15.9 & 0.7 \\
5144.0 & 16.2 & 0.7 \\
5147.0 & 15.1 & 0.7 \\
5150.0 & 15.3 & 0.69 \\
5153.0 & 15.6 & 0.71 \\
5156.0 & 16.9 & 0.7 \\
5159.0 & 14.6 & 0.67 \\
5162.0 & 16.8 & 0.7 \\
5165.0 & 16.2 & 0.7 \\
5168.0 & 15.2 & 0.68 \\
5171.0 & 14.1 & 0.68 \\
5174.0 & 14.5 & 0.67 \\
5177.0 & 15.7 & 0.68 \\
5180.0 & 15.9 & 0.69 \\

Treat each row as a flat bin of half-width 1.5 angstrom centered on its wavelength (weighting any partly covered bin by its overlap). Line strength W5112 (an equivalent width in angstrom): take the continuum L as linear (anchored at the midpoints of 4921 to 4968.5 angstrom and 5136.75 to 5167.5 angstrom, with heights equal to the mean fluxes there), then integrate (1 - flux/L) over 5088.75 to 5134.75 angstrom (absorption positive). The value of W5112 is -1.7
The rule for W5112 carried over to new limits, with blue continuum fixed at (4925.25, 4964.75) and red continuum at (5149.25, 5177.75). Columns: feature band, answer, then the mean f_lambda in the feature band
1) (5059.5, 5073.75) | -0.6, 15.6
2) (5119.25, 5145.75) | -1.4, 16.2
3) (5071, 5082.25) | -0.3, 15.5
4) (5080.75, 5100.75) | -0.8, 15.8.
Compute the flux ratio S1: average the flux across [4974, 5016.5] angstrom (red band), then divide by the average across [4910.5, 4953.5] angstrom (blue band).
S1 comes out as 1.13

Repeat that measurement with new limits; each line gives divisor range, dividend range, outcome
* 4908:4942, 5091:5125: 1.15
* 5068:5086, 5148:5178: 0.99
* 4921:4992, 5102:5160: 1.08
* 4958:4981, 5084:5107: 1.06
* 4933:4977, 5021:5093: 1.06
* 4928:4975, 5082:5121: 1.10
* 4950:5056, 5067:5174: 1.03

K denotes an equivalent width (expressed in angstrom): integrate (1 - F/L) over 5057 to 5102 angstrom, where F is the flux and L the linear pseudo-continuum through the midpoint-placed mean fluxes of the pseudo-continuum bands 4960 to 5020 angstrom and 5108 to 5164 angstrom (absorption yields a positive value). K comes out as 0.5 angstrom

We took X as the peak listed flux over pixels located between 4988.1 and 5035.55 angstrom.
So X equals 17.7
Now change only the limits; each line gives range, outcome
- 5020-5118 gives 17.3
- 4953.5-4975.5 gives 16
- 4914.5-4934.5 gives 16.8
